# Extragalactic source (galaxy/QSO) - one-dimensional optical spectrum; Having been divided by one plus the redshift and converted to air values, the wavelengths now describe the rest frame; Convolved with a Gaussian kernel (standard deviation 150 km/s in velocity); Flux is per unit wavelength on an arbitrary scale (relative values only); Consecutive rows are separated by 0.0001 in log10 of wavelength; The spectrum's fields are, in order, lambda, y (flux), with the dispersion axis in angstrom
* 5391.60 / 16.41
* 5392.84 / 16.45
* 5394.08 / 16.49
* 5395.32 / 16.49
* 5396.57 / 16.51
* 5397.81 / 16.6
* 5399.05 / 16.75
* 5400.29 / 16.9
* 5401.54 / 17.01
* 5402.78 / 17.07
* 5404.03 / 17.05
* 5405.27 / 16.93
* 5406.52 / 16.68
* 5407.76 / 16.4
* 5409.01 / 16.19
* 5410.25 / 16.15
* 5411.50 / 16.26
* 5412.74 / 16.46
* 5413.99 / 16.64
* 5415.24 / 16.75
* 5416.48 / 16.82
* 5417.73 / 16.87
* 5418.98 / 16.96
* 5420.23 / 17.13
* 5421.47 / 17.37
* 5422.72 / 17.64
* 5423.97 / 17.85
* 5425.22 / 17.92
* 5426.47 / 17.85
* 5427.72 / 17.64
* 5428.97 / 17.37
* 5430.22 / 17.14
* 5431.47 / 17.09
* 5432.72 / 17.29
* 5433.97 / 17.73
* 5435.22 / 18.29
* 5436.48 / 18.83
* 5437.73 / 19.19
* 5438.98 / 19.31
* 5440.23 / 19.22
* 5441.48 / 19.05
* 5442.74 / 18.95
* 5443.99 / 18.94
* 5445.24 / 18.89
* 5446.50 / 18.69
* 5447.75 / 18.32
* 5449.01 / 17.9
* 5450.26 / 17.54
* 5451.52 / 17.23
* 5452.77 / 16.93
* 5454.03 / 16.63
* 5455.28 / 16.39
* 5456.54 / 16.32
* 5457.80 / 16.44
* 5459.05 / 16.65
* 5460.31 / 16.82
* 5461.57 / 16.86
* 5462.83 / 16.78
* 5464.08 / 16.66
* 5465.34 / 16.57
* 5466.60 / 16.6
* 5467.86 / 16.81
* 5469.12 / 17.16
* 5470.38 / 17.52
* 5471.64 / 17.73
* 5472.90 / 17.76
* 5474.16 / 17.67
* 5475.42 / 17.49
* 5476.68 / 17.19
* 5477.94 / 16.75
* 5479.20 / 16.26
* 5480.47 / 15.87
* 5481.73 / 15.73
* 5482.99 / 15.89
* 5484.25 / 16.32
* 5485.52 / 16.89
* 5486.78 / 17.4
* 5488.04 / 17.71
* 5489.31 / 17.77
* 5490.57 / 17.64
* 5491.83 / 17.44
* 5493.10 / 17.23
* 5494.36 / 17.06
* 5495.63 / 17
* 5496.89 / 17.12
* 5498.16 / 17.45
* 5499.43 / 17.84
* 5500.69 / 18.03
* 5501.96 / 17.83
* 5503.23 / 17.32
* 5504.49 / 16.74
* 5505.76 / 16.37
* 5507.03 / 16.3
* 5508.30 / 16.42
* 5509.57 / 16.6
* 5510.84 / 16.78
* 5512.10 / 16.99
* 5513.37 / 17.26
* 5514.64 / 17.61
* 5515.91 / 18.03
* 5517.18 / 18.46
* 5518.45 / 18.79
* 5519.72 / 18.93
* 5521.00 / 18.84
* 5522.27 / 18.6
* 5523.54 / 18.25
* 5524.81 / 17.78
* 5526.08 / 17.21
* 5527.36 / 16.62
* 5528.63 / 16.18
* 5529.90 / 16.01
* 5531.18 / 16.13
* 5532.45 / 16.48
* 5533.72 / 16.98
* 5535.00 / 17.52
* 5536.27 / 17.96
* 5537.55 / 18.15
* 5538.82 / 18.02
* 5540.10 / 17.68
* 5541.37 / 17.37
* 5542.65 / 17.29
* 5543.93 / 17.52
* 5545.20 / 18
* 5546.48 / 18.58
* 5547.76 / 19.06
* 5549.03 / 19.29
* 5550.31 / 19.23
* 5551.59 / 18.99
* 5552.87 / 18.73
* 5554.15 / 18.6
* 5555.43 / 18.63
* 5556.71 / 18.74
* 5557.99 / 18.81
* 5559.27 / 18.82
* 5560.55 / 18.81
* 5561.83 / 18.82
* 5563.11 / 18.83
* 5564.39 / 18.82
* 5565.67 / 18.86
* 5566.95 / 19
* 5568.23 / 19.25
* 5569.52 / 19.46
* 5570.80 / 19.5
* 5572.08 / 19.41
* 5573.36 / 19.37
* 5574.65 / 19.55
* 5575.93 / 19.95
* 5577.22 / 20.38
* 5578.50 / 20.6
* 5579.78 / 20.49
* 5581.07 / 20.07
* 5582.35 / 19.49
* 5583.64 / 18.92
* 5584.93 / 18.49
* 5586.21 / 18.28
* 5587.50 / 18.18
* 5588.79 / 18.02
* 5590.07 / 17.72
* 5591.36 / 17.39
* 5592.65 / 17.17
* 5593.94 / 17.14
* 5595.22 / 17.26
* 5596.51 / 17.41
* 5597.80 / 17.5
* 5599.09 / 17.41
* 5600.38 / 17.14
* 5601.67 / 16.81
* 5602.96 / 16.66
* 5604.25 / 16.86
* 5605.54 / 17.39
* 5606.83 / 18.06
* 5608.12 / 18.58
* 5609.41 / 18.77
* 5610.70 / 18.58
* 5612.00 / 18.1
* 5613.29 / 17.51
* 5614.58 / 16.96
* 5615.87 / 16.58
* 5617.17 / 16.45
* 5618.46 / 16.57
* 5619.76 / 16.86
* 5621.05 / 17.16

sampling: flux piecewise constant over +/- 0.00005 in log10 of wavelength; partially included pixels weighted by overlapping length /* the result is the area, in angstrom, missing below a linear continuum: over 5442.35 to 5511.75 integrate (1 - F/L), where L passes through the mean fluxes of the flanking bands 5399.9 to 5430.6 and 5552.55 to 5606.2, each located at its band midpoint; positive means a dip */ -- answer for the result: 1.7 angstrom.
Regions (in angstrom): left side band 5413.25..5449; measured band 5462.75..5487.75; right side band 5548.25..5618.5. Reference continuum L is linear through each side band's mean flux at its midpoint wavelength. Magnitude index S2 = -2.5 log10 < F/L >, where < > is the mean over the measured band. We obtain 0.07 mag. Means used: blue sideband 17.9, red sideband 18.4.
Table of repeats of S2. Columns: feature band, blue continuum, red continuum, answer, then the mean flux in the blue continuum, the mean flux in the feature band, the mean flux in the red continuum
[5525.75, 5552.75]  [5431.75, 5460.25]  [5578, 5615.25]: 0.02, 17.9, 17.7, 18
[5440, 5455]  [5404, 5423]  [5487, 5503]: -0.07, 16.8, 18.1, 17.5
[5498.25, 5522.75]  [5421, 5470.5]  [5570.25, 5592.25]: 0.05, 17.6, 17.6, 19.1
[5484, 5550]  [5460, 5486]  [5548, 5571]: 0.02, 16.8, 17.5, 18.9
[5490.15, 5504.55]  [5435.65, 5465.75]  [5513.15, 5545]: 0.01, 17.7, 17.4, 17.6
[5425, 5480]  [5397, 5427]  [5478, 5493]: -0.04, 16.9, 17.5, 16.8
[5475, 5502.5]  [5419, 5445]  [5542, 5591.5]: 0.08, 18.1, 17.1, 18.9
